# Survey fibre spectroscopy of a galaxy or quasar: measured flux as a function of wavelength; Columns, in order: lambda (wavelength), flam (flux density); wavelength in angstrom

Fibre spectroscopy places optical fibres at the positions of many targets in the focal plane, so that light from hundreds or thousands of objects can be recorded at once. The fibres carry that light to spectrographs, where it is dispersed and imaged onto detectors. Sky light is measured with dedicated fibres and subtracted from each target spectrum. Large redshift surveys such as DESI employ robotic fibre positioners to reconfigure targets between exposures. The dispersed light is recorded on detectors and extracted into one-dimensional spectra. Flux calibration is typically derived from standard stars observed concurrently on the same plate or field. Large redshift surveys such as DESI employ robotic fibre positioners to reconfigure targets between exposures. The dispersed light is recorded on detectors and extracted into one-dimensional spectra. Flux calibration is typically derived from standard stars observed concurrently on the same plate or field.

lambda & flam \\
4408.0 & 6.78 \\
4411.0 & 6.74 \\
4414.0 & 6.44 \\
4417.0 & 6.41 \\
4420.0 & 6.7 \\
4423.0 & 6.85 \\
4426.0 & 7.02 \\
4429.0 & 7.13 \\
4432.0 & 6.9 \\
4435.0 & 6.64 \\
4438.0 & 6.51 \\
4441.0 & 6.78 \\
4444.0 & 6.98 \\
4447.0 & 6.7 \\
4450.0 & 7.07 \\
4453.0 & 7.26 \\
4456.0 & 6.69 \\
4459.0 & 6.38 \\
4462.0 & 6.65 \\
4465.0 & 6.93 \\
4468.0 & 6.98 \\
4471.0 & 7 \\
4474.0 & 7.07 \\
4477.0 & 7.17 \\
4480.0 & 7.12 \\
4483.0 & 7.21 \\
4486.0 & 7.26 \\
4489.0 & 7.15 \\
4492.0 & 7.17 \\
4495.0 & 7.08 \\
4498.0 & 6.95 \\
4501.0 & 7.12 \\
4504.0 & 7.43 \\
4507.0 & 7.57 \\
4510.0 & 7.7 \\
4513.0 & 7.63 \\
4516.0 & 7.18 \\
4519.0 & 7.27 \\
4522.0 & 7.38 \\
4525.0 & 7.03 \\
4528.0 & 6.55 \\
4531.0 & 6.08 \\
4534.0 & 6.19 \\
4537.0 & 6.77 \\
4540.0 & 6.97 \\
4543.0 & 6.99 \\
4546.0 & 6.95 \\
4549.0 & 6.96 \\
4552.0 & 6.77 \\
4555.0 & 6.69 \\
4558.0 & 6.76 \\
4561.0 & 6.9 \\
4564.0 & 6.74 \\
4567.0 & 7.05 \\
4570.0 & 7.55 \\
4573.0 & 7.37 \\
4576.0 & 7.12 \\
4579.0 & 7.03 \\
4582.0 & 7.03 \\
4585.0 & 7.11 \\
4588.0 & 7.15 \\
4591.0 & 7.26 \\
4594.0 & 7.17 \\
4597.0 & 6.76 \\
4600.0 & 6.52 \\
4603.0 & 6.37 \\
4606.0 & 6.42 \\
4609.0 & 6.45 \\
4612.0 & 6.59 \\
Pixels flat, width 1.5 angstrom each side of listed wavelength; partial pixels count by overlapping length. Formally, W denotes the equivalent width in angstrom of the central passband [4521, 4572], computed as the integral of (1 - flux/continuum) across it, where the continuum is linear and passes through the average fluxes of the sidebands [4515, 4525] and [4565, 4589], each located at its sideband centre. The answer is 2.6 angstrom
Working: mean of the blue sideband 7.24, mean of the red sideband 7.17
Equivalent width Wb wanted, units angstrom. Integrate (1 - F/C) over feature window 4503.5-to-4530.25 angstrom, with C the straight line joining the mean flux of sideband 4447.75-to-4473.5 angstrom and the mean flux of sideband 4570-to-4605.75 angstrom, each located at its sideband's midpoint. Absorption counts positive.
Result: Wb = -1.3 angstrom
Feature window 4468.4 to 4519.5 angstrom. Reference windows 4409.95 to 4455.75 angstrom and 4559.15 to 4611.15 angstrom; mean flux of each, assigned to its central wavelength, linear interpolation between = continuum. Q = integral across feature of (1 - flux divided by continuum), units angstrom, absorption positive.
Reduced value -2.8 angstrom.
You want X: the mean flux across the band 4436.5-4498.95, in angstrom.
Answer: 6.96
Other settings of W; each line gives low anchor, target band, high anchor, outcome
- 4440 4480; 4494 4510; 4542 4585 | -0.8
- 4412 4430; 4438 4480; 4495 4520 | 0.7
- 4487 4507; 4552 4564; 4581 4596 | 0.6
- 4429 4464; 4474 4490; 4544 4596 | -0.7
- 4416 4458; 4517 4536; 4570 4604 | 0.5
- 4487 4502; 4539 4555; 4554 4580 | 0.3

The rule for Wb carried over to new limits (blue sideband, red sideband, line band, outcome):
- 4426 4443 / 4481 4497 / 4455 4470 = 0.6 angstrom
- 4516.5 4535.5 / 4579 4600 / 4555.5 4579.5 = -0.4 angstrom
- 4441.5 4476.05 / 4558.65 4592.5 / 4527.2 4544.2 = 1.1 angstrom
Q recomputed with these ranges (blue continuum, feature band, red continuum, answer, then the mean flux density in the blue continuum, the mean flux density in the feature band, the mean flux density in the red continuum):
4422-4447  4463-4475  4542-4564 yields -0.23 angstrom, 6.84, 6.98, 6.85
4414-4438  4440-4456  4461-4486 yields -0.11 angstrom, 6.77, 6.94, 7.04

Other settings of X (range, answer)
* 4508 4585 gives 6.99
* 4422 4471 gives 6.85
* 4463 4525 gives 7.21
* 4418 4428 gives 6.85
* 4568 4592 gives 7.2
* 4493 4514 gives 7.34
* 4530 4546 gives 6.65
